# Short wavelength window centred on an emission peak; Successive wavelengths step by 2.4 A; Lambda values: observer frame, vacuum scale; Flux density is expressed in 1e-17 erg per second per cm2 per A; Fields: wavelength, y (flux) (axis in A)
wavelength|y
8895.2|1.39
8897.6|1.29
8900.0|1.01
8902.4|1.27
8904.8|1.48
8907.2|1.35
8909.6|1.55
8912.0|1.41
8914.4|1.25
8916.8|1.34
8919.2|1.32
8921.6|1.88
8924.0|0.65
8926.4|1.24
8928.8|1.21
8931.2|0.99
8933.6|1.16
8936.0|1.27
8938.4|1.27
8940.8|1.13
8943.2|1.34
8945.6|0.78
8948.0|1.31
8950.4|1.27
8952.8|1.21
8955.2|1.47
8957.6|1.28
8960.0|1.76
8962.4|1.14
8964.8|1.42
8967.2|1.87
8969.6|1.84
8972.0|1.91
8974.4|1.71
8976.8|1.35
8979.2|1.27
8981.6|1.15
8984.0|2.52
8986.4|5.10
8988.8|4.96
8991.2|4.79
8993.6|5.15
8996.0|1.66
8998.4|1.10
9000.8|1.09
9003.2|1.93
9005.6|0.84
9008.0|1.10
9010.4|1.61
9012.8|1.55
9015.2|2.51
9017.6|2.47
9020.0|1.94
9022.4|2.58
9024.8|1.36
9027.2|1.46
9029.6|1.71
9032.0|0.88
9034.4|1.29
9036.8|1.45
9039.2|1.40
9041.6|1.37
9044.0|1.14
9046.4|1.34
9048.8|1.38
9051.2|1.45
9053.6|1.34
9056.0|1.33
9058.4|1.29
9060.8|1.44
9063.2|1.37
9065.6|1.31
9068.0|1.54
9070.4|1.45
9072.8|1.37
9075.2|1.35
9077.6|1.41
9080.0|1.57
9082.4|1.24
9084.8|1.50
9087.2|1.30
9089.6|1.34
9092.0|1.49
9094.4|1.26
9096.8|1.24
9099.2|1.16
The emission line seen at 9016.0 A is [N II]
